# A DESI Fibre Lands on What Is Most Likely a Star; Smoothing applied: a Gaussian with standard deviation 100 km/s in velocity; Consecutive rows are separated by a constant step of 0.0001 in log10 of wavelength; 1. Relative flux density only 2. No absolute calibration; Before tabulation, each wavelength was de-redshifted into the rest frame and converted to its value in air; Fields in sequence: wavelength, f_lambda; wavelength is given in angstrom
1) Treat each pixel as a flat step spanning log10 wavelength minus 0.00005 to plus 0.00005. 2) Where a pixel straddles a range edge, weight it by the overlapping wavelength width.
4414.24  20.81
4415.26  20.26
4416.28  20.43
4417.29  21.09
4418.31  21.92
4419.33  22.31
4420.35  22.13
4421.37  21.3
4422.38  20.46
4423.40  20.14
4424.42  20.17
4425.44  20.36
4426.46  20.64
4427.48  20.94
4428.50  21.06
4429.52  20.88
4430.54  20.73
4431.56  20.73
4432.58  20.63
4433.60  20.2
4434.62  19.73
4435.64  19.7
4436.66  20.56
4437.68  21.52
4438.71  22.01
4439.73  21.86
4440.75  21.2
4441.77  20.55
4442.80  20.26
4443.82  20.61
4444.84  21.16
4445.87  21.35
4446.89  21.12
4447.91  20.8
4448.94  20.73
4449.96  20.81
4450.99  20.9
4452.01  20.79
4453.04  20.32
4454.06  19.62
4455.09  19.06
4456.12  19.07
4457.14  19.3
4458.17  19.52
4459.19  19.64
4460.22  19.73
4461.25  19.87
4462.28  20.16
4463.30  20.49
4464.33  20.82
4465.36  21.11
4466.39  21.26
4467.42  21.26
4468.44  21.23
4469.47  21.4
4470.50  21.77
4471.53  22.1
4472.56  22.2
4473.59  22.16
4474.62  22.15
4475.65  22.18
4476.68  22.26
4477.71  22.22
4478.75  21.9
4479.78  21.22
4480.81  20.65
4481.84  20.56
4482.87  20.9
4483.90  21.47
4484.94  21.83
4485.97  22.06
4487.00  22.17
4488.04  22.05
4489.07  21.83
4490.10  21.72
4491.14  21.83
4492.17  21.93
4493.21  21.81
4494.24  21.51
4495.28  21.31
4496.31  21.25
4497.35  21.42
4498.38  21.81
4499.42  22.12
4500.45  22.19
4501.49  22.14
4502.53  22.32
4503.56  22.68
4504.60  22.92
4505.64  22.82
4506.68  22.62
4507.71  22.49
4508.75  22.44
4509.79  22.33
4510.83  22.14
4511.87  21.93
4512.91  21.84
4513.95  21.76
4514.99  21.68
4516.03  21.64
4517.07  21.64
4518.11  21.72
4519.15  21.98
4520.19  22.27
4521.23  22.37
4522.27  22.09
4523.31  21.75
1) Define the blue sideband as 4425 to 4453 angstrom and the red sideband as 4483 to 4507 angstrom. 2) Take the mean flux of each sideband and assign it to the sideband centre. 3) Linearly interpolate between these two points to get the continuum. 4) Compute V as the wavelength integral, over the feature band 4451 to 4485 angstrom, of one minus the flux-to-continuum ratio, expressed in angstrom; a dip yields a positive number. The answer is 0.8 angstrom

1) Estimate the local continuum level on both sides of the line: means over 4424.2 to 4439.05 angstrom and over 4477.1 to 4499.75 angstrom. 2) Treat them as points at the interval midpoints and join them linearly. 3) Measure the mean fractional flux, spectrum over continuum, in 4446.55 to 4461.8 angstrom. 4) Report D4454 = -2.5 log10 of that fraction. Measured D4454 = 0.05 mag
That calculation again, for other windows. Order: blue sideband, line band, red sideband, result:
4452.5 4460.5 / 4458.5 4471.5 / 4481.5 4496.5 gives -0.04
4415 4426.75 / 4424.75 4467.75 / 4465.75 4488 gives 0.04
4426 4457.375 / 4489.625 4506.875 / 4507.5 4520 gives -0.02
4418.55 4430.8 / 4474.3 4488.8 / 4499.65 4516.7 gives 0.01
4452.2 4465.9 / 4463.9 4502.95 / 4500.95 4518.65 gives -0.04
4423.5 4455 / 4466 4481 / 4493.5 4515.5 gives -0.02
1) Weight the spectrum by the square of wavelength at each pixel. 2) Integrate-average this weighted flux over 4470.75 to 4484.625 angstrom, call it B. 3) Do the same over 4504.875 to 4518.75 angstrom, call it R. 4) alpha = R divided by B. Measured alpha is 1.03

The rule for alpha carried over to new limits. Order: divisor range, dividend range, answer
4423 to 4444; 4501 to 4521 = 1.11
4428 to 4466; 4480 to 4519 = 1.09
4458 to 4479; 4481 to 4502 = 1.03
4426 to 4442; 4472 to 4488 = 1.07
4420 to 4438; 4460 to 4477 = 1.05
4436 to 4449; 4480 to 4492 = 1.04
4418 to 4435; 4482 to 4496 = 1.07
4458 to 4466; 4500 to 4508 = 1.14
